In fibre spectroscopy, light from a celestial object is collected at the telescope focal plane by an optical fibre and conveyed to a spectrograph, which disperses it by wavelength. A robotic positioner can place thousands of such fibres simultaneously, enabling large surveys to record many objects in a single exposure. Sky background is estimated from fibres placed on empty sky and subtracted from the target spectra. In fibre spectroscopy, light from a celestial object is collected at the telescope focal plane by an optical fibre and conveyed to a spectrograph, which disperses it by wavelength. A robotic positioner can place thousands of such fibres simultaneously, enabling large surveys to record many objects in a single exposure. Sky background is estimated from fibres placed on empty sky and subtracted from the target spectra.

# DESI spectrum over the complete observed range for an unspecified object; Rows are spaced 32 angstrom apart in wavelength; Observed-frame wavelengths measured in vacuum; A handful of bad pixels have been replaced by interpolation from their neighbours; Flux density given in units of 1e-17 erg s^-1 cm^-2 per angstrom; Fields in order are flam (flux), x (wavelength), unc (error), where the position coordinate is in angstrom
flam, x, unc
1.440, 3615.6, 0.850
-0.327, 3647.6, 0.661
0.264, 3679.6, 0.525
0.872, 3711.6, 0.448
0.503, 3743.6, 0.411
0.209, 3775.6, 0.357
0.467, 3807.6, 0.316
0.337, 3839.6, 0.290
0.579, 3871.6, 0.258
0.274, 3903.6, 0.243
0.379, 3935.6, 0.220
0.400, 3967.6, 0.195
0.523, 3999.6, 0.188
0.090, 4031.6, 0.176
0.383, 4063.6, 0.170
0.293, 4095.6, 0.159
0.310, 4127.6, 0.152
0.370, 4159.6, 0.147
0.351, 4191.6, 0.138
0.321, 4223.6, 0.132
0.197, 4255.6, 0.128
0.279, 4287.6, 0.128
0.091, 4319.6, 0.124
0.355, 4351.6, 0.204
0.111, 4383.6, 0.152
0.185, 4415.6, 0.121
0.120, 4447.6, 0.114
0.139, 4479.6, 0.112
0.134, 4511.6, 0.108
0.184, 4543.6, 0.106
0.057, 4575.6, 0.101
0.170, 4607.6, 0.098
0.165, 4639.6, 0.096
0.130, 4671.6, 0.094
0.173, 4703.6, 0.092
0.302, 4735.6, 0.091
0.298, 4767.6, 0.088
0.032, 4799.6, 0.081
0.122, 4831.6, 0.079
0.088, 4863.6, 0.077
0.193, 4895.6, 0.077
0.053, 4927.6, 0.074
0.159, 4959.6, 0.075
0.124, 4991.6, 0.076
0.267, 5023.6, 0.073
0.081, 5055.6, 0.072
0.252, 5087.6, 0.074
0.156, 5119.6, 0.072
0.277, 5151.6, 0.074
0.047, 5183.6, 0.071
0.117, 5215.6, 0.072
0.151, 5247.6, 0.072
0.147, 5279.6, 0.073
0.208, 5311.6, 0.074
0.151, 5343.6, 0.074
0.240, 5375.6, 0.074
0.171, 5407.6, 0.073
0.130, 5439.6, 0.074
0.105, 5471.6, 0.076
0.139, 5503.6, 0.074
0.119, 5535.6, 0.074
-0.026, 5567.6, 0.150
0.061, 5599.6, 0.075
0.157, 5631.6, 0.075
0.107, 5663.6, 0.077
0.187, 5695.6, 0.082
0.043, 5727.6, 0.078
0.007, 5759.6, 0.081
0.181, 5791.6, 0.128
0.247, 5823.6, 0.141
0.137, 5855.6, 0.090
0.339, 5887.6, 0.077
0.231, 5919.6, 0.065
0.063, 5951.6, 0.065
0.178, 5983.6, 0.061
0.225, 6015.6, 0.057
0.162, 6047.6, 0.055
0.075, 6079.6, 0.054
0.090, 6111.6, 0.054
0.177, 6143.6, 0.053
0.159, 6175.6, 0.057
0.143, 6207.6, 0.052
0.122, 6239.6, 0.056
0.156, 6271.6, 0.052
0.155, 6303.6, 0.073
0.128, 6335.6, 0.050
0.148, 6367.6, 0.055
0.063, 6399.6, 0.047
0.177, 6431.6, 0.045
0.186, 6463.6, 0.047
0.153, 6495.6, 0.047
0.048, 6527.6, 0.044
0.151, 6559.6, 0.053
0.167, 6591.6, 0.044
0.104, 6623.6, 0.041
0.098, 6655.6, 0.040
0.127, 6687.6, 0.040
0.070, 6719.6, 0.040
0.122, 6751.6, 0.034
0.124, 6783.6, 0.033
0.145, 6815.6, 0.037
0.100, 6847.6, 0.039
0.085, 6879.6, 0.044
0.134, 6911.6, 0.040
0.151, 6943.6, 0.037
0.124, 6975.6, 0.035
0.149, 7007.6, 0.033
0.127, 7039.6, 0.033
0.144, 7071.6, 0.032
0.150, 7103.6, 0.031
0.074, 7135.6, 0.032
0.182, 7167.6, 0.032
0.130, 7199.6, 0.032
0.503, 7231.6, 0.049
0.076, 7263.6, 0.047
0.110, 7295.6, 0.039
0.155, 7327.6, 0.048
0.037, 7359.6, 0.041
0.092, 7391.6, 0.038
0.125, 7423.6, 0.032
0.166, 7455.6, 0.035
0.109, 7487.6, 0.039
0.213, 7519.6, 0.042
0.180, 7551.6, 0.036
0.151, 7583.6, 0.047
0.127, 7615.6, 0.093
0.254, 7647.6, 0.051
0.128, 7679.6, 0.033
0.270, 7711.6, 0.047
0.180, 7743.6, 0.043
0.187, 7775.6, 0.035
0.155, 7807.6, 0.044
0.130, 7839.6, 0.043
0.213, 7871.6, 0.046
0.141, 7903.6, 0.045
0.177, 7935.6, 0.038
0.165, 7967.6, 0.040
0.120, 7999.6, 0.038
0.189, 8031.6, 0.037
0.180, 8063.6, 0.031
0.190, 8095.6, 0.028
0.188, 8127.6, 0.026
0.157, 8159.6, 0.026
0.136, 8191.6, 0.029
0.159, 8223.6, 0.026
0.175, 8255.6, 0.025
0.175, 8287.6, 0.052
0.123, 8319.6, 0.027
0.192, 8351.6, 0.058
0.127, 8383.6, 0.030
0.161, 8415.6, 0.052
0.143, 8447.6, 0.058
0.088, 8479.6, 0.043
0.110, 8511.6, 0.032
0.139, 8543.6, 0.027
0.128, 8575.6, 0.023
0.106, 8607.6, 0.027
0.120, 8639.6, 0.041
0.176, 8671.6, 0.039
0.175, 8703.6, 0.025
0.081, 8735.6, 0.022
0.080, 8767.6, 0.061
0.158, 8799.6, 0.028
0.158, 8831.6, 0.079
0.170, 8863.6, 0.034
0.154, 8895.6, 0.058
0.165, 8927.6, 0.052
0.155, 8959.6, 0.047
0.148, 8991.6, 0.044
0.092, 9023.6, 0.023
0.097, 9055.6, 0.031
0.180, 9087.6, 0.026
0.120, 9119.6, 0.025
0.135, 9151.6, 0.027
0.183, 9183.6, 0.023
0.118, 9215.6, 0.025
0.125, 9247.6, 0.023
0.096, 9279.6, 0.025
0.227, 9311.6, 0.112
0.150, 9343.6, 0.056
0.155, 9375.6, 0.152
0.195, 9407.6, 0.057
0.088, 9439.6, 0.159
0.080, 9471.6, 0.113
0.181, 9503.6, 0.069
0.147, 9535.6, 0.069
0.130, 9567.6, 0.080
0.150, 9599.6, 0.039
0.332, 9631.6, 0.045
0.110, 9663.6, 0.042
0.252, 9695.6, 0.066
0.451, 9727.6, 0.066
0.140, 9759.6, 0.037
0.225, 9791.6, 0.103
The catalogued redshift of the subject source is 0.940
